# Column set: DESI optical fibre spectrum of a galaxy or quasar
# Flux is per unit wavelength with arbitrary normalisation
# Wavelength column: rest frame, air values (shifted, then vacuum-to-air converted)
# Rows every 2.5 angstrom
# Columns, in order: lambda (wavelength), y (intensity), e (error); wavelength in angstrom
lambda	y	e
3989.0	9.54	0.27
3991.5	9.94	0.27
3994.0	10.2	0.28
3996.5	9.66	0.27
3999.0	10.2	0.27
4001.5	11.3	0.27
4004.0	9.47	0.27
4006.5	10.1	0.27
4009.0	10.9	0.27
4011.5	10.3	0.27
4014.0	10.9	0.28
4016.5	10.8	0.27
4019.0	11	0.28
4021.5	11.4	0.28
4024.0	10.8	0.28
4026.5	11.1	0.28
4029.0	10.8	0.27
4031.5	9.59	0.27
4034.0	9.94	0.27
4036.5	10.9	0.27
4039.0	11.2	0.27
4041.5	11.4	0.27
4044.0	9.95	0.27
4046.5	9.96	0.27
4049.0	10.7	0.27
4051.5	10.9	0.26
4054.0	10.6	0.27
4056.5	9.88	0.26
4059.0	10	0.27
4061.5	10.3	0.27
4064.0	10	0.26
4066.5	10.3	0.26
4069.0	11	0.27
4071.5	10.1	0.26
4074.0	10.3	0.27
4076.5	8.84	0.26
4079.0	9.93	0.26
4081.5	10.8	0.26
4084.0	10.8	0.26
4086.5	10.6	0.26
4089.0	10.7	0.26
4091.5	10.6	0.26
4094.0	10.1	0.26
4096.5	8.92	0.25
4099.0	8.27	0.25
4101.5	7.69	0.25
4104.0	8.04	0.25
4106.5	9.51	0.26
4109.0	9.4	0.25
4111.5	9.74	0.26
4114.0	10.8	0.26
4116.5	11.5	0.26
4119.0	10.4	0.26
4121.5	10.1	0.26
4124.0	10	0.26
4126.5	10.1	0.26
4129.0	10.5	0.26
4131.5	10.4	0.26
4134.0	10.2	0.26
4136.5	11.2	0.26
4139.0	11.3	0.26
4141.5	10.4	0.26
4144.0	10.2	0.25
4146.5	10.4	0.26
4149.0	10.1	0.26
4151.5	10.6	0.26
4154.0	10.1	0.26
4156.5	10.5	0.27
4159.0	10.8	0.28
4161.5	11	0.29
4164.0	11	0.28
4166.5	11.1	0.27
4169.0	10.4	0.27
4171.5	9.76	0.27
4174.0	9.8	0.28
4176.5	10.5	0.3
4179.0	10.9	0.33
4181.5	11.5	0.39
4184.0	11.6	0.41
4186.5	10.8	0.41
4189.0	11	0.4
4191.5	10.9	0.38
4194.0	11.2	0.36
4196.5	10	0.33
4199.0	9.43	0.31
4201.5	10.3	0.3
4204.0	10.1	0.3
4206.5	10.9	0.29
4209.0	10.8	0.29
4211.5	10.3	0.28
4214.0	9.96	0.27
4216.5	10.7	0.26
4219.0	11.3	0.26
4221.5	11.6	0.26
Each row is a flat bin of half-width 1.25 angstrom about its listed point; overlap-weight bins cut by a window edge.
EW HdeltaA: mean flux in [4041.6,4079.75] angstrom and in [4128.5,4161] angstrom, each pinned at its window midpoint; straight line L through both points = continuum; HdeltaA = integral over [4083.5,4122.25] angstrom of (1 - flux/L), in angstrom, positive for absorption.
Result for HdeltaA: 2.1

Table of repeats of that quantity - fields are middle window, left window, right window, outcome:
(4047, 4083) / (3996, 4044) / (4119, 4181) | 1.06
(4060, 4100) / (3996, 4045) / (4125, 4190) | 1.89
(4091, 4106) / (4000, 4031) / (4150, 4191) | 2.56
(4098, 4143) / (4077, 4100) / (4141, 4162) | 1.19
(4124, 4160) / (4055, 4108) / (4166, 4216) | -0.81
